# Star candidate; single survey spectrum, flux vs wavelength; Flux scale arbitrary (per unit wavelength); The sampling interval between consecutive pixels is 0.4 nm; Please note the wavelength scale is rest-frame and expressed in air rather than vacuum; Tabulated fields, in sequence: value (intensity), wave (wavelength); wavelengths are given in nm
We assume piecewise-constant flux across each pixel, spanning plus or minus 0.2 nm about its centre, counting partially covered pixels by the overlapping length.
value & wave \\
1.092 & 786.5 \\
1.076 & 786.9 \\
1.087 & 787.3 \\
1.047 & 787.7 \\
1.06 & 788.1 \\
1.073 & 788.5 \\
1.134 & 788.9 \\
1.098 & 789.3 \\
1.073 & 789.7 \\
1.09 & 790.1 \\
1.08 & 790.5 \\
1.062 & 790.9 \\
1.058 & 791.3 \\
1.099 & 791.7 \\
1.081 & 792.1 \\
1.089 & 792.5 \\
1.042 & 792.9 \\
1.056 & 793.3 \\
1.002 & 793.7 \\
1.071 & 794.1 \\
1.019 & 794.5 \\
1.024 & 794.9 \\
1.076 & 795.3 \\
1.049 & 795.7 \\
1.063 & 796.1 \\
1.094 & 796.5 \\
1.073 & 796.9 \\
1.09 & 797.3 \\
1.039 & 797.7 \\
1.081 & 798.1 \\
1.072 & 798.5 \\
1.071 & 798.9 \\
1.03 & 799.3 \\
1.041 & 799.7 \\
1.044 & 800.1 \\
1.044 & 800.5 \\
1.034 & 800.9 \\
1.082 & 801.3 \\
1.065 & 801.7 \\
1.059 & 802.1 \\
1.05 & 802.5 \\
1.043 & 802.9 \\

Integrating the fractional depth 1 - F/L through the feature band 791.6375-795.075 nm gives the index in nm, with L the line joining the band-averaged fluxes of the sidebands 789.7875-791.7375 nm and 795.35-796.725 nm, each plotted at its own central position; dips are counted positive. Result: 0.07 nm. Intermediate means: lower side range 1.08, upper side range 1.07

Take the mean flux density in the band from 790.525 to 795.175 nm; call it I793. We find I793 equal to 1.06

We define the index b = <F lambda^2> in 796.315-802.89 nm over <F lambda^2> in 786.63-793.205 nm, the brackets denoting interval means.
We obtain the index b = 1.01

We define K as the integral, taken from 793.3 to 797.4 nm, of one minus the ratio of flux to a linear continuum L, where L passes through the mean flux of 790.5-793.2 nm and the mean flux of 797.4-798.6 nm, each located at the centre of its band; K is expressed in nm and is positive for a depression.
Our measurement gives 0.05 nm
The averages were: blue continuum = 1.07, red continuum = 1.07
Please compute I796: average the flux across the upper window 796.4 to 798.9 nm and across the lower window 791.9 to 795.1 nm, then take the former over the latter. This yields 1.0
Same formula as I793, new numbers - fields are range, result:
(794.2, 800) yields 1.06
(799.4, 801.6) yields 1.05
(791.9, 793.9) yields 1.05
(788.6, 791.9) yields 1.09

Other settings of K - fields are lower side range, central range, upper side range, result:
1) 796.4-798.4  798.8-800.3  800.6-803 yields 0.03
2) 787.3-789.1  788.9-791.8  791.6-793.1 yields -0.01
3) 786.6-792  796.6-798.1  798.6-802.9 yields -0.01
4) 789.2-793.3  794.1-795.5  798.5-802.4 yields 0.03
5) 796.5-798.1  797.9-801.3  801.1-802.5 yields 0.05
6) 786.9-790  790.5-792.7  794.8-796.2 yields -0.02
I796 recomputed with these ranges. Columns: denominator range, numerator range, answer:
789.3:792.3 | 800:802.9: 0.98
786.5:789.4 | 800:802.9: 0.97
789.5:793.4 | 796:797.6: 1.00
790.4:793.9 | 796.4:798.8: 1.01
